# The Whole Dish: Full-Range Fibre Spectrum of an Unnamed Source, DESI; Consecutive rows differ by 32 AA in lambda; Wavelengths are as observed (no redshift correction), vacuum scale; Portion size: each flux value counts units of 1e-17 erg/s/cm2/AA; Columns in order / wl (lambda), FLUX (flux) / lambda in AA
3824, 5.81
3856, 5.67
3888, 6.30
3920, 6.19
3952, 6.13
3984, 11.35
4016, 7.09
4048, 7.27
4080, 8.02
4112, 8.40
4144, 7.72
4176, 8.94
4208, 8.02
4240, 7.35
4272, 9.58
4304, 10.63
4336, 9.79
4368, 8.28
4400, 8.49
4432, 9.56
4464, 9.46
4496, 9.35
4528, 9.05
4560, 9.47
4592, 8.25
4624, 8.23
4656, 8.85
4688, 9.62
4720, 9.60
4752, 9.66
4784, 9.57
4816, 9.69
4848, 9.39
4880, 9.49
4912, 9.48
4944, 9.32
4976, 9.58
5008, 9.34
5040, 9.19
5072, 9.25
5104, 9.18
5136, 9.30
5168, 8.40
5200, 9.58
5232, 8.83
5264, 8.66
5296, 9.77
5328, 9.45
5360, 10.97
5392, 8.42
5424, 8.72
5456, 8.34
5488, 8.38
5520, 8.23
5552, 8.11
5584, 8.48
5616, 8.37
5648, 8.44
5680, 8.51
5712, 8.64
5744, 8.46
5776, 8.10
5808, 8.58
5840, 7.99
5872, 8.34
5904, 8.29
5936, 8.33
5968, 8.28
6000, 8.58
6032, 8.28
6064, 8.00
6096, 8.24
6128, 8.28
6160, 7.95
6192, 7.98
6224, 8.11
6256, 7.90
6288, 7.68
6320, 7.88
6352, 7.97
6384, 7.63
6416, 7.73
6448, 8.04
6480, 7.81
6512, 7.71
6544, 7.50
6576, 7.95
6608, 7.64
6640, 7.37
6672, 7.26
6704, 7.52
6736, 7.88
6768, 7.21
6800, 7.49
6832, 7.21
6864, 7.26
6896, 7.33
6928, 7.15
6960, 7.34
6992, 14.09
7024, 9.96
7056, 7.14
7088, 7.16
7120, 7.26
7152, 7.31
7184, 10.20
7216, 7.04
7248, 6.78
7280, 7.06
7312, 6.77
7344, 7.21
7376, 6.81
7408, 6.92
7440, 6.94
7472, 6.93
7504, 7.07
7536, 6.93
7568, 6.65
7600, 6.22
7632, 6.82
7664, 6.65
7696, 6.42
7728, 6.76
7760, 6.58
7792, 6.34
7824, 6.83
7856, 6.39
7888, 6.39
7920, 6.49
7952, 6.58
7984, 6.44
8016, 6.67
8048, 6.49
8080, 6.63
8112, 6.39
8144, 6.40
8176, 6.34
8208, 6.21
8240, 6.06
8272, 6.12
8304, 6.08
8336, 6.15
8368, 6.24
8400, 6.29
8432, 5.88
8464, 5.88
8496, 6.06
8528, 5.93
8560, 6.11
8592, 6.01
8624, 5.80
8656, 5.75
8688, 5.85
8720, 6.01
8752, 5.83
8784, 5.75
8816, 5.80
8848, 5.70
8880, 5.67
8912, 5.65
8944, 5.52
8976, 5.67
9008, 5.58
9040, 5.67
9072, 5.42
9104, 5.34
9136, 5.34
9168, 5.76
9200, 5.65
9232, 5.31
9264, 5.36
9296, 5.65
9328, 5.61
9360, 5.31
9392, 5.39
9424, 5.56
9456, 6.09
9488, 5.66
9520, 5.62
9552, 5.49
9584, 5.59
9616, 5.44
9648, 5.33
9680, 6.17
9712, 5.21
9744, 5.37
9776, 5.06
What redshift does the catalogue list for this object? 0.067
